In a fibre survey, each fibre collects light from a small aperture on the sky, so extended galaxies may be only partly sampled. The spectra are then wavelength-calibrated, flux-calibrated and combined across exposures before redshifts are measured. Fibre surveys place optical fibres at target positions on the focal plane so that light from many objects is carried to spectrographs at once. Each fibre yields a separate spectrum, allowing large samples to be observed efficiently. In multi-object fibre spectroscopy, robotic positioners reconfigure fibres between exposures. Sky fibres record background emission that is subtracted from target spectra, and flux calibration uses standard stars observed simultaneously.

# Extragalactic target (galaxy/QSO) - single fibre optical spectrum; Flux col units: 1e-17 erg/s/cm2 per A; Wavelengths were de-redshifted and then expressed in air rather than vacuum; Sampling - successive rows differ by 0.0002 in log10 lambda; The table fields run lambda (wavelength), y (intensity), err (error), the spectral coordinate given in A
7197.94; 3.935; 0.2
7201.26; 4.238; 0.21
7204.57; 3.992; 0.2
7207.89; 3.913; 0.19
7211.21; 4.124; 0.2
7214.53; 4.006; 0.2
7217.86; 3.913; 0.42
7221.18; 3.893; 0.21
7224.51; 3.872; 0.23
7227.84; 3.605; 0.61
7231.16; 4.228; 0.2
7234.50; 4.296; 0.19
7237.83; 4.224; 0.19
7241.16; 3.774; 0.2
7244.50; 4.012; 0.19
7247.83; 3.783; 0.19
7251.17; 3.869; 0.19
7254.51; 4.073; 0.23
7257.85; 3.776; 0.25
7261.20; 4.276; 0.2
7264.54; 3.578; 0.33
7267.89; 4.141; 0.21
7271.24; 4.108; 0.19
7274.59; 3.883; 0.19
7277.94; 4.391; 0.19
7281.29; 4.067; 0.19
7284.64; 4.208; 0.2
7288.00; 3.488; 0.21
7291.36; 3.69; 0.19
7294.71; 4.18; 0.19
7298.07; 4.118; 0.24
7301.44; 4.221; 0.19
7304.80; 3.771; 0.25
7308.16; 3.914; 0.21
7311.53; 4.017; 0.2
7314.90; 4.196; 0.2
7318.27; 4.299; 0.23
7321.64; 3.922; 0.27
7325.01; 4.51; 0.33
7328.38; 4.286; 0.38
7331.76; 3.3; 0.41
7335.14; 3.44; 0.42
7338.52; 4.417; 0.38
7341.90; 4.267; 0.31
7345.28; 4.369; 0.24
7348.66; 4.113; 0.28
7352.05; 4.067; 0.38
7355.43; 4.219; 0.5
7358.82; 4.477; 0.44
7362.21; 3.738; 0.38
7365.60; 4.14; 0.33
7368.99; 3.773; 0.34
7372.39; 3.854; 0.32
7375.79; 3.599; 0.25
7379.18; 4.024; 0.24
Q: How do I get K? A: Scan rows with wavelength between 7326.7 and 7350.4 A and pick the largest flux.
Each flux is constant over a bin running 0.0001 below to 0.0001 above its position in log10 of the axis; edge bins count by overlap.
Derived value 4.417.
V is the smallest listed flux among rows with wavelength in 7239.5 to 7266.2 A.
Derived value 3.578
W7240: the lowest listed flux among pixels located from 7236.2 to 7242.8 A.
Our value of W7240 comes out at 3.774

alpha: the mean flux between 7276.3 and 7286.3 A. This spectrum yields 4.22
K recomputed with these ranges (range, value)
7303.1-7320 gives 4.299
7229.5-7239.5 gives 4.296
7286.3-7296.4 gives 4.18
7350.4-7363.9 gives 4.477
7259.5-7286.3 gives 4.391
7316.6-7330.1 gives 4.51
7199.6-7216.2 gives 4.238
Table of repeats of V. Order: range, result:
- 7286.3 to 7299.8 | 3.488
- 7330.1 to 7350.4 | 3.3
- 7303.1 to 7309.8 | 3.771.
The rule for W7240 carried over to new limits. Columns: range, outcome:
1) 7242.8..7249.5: 3.783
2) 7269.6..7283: 3.883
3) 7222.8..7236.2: 3.605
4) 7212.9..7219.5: 3.913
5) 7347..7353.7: 4.067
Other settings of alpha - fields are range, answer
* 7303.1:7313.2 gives 3.9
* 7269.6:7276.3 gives 4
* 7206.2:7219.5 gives 3.99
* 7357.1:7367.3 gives 4.12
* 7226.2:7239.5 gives 4.09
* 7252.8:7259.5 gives 3.93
